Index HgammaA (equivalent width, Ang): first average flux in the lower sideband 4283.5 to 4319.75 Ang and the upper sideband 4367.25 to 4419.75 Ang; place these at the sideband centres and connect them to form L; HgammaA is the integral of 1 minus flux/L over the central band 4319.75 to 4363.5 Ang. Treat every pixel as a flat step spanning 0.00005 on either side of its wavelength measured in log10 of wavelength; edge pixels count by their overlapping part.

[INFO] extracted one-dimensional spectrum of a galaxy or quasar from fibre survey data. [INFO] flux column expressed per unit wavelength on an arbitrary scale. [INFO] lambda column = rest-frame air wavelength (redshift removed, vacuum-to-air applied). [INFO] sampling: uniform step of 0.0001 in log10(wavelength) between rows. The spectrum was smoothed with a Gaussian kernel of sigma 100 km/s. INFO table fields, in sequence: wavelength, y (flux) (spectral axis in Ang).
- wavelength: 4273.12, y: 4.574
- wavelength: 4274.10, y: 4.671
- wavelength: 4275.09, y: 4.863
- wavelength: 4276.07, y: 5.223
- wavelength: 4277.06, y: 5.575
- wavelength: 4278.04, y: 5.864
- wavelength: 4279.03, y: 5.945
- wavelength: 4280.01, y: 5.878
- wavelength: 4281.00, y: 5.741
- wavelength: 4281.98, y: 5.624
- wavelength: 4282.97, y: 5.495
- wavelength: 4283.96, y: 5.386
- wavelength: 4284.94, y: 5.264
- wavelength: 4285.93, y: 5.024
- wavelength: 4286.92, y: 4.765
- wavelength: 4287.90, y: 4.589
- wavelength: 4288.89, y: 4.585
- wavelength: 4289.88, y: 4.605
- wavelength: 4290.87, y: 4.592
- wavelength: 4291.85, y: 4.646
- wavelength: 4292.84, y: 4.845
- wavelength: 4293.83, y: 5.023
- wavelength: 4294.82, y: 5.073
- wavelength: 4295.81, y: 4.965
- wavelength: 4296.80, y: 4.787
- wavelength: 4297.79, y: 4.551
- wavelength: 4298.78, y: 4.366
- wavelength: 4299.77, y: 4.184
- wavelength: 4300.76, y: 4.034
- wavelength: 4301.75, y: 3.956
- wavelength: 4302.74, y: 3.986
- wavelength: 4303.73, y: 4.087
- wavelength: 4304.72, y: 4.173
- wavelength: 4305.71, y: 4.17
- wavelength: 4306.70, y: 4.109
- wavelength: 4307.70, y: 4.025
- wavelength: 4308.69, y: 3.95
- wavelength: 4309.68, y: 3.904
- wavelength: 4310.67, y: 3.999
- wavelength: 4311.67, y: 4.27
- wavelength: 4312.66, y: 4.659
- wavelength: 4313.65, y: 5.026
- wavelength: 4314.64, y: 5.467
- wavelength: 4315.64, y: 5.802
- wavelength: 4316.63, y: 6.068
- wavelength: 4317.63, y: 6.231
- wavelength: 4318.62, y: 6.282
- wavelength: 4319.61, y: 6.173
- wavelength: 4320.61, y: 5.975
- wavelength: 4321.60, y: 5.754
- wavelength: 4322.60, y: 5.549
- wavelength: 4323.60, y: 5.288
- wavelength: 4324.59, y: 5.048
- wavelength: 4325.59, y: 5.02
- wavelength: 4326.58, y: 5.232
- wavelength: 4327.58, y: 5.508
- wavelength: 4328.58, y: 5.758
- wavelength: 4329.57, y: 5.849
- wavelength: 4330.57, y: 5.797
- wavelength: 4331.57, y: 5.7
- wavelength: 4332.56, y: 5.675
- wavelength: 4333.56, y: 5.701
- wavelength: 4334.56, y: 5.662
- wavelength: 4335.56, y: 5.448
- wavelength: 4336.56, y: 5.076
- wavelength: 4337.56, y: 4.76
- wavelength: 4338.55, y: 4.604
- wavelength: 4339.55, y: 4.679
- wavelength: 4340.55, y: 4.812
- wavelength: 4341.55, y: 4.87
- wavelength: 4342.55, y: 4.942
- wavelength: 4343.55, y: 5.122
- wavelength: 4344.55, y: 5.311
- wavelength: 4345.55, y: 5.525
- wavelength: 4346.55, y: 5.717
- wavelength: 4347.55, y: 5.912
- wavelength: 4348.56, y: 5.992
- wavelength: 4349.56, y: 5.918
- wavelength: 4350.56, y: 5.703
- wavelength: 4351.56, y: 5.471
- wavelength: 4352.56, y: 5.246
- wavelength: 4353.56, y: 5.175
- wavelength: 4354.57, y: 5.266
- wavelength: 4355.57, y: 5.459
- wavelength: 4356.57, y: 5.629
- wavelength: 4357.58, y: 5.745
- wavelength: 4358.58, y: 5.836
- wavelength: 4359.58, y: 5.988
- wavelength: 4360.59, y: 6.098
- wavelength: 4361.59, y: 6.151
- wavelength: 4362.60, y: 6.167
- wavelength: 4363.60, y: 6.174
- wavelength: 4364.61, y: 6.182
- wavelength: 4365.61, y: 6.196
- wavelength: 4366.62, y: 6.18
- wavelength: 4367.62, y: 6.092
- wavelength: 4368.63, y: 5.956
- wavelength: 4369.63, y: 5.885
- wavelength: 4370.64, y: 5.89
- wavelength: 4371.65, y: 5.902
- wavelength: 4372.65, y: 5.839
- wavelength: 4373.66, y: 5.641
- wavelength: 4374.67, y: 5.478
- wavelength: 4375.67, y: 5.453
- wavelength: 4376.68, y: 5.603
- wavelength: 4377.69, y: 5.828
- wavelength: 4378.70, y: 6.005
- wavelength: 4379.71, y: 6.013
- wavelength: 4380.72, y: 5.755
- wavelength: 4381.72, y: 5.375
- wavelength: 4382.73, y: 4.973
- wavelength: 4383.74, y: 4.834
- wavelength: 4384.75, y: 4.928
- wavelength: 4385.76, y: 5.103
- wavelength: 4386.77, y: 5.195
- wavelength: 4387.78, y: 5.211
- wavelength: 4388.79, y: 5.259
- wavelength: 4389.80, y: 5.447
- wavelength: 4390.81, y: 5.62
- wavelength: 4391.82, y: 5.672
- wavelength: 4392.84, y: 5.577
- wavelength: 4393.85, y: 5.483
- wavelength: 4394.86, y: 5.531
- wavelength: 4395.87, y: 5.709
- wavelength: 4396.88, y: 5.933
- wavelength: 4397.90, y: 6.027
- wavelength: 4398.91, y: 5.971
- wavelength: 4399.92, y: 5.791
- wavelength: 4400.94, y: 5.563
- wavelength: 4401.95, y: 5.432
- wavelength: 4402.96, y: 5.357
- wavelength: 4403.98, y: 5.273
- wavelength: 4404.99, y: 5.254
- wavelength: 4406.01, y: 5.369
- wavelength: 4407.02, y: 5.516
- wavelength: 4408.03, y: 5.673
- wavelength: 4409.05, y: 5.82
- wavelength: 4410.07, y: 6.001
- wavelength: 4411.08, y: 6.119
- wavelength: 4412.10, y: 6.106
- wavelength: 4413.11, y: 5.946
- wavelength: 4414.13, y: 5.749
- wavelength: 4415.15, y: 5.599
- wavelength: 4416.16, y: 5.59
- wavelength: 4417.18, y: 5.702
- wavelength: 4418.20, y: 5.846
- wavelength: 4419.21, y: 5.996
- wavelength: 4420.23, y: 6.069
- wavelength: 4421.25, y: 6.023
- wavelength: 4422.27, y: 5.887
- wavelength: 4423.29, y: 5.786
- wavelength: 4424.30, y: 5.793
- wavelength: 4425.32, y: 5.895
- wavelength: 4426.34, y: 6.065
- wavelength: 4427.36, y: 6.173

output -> -3.2 Ang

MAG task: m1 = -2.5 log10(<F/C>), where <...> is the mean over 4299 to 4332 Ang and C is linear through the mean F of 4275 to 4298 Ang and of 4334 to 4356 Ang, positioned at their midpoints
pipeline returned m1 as 0.05 mag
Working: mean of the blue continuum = 5.13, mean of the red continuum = 5.3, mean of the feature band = 5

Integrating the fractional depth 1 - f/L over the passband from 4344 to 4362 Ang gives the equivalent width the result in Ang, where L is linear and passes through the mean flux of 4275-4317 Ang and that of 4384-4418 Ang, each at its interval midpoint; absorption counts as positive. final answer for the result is -1.5 Ang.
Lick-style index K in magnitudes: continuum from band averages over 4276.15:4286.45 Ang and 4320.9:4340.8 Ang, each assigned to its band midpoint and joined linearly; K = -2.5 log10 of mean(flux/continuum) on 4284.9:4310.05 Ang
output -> 0.23 mag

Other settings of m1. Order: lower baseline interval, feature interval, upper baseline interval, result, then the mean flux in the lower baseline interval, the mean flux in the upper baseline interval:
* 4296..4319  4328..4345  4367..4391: -0.06 mag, 4.61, 5.56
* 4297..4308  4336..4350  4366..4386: -0.05 mag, 4.17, 5.65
